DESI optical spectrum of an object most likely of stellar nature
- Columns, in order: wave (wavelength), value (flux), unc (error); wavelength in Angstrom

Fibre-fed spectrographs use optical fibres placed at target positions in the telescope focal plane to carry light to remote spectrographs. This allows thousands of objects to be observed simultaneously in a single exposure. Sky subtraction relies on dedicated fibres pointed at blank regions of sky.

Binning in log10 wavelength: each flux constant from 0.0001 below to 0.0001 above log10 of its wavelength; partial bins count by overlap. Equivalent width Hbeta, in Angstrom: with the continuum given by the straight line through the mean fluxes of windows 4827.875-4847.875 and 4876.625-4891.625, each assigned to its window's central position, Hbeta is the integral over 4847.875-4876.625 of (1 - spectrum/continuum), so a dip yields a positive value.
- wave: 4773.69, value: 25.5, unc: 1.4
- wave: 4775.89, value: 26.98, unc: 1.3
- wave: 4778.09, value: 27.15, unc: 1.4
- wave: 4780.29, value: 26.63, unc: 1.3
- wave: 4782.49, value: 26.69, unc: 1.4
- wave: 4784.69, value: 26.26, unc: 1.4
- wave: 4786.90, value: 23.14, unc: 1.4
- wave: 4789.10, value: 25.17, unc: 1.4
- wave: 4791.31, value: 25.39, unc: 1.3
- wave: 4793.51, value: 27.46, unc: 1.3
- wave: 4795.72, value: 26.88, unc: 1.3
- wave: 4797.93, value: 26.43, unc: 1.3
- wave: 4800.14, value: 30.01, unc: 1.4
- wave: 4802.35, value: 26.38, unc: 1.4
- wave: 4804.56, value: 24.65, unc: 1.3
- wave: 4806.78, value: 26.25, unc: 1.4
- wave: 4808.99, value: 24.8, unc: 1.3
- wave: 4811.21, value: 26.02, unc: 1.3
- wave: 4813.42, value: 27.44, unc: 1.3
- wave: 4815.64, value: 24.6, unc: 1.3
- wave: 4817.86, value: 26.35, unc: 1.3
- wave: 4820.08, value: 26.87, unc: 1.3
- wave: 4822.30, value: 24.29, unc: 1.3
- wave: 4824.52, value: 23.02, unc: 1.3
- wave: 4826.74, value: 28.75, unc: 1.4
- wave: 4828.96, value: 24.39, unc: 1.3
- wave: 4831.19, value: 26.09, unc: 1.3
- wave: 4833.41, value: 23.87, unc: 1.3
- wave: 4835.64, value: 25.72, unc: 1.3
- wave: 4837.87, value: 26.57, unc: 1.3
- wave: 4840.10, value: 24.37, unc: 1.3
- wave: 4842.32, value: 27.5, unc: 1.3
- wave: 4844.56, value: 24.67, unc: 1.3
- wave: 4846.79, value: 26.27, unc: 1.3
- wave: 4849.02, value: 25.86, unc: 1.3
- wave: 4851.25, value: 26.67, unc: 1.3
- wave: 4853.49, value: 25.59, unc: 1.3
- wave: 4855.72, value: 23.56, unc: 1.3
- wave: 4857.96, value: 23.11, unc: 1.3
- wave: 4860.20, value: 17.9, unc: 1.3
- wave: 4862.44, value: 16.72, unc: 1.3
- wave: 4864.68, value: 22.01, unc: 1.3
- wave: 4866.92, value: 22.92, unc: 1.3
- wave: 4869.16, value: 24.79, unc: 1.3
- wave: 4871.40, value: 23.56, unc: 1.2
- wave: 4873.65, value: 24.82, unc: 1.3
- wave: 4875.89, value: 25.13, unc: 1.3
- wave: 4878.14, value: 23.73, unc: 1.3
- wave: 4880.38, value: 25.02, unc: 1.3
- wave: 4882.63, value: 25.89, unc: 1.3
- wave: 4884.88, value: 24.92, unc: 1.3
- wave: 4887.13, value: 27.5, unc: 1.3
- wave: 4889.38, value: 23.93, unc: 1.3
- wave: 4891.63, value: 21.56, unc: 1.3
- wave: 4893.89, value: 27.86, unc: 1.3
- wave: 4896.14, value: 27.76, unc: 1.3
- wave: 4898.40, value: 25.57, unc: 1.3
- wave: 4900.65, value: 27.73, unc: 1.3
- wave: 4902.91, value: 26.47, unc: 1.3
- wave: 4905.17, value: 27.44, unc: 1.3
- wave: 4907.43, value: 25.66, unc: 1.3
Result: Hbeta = 2.2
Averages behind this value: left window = 25.5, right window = 24.9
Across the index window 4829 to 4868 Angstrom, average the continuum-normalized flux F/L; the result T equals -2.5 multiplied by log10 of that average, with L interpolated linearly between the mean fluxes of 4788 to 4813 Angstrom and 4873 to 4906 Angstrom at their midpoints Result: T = 0.08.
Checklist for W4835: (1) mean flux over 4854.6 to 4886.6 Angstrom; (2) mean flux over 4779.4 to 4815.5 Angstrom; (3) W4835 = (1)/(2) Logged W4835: 0.89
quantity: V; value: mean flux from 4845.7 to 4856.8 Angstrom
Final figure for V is 25.6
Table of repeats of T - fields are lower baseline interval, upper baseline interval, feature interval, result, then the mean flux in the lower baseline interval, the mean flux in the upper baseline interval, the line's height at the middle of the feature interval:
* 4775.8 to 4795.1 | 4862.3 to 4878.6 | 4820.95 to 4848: -0.044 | 26.1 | 23.3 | 24.5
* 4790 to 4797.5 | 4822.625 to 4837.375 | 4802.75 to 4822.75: 0.005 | 26.5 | 25.3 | 25.9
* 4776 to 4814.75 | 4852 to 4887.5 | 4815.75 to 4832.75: -0.015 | 26.3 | 23.5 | 25.2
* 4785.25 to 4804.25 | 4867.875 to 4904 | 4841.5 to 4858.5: 0.013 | 26.3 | 25.4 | 25.7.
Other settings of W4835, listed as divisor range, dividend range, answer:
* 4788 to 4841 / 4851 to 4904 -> 0.94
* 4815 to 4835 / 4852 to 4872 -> 0.88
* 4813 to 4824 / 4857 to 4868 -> 0.80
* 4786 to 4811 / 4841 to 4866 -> 0.91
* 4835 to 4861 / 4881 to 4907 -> 1.05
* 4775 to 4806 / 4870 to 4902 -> 0.96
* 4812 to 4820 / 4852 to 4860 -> 0.90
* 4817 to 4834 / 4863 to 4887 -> 0.95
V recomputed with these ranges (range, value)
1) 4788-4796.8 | 26.2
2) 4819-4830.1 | 25.5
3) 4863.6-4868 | 22.5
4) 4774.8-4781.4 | 26.9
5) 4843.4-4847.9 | 25.4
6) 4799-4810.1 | 26.4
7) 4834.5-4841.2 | 25.5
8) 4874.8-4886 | 24.9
